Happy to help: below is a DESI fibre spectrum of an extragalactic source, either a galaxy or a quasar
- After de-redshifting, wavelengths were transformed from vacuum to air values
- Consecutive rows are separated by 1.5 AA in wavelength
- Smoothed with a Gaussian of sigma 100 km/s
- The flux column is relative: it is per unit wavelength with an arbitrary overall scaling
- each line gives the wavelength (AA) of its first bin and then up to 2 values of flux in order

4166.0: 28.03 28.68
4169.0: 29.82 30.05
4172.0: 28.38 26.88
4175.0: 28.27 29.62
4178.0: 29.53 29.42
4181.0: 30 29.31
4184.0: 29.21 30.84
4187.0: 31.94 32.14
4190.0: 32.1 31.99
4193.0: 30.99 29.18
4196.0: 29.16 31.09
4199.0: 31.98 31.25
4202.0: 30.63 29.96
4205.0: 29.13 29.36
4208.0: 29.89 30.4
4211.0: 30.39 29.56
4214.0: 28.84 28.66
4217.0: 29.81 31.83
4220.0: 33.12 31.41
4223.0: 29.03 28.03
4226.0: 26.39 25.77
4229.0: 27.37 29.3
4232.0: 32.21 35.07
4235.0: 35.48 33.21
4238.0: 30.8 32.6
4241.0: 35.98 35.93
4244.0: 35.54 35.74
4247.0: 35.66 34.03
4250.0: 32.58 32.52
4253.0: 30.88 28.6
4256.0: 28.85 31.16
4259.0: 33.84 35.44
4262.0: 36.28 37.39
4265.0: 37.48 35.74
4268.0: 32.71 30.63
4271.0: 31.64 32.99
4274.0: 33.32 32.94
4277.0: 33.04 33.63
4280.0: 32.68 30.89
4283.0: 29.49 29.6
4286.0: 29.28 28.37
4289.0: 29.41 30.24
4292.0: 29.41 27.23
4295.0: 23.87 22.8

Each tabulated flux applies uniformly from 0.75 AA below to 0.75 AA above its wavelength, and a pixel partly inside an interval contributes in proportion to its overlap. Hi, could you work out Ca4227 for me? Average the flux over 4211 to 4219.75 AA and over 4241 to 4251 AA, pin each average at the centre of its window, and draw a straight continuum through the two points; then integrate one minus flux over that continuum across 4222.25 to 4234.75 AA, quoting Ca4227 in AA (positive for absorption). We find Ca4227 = 1.1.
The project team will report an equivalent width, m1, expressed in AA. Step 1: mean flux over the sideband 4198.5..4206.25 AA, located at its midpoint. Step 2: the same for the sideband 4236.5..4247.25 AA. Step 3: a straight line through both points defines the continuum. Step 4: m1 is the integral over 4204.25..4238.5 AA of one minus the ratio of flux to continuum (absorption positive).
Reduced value 2.3 AA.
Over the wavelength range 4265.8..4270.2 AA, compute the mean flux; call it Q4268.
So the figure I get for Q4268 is 33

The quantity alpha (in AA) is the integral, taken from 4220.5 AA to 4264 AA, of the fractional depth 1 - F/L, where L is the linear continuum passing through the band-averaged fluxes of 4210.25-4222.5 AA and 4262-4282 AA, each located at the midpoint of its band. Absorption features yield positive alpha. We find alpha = -0.5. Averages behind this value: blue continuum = 30.4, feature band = 32.3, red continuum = 33.6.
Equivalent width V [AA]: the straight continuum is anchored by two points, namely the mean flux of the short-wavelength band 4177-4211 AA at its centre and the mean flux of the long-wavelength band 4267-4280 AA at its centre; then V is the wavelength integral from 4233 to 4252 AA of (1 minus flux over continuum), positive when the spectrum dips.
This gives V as -1.5 AA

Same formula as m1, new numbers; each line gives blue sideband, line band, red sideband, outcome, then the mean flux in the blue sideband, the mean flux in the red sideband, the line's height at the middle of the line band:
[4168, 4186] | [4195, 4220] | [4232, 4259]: 0.6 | 29.2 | 33.2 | 31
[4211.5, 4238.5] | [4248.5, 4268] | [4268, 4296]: -1.9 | 30.3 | 30.5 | 30.4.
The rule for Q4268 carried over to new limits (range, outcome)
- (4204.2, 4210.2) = 29.7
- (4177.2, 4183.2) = 29.6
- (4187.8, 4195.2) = 31.3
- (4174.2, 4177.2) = 28.9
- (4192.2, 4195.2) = 30.1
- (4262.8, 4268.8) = 35.8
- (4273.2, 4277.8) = 33.1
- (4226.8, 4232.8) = 28.7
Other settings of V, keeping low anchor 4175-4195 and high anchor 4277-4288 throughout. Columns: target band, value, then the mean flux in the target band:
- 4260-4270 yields -1.5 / 35.2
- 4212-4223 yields 0.1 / 30.4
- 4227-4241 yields -0.5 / 31.7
